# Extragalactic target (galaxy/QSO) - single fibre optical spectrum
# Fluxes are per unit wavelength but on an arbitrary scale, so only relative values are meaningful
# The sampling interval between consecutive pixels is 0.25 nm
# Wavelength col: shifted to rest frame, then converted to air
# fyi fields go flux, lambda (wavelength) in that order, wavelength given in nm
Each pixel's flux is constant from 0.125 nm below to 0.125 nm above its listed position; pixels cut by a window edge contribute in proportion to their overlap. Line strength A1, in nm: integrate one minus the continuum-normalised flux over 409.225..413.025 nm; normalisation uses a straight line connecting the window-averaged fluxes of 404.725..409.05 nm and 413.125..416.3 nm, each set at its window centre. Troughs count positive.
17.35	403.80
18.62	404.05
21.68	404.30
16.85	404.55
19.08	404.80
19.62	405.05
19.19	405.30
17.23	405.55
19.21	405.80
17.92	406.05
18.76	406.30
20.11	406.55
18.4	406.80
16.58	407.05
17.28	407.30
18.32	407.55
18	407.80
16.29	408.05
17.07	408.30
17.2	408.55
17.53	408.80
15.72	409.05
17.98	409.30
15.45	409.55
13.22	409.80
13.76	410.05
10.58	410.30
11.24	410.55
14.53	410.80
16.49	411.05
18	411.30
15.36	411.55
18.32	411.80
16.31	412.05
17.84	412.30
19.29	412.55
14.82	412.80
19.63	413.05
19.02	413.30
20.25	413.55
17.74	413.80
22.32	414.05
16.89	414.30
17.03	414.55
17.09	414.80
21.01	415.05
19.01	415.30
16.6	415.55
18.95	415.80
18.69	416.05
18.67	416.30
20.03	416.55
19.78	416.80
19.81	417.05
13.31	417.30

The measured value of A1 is 0.58 nm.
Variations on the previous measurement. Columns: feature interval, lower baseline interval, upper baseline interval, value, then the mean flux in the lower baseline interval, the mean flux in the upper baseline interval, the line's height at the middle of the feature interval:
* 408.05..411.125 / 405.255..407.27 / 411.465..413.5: 0.50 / 18.3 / 17.7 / 18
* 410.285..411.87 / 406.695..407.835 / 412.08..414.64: 0.27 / 17.7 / 18.4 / 18.1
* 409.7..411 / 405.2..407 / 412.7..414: 0.40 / 18.6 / 18.6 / 18.6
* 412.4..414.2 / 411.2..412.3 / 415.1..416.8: -0.12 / 17.1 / 18.8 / 17.7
